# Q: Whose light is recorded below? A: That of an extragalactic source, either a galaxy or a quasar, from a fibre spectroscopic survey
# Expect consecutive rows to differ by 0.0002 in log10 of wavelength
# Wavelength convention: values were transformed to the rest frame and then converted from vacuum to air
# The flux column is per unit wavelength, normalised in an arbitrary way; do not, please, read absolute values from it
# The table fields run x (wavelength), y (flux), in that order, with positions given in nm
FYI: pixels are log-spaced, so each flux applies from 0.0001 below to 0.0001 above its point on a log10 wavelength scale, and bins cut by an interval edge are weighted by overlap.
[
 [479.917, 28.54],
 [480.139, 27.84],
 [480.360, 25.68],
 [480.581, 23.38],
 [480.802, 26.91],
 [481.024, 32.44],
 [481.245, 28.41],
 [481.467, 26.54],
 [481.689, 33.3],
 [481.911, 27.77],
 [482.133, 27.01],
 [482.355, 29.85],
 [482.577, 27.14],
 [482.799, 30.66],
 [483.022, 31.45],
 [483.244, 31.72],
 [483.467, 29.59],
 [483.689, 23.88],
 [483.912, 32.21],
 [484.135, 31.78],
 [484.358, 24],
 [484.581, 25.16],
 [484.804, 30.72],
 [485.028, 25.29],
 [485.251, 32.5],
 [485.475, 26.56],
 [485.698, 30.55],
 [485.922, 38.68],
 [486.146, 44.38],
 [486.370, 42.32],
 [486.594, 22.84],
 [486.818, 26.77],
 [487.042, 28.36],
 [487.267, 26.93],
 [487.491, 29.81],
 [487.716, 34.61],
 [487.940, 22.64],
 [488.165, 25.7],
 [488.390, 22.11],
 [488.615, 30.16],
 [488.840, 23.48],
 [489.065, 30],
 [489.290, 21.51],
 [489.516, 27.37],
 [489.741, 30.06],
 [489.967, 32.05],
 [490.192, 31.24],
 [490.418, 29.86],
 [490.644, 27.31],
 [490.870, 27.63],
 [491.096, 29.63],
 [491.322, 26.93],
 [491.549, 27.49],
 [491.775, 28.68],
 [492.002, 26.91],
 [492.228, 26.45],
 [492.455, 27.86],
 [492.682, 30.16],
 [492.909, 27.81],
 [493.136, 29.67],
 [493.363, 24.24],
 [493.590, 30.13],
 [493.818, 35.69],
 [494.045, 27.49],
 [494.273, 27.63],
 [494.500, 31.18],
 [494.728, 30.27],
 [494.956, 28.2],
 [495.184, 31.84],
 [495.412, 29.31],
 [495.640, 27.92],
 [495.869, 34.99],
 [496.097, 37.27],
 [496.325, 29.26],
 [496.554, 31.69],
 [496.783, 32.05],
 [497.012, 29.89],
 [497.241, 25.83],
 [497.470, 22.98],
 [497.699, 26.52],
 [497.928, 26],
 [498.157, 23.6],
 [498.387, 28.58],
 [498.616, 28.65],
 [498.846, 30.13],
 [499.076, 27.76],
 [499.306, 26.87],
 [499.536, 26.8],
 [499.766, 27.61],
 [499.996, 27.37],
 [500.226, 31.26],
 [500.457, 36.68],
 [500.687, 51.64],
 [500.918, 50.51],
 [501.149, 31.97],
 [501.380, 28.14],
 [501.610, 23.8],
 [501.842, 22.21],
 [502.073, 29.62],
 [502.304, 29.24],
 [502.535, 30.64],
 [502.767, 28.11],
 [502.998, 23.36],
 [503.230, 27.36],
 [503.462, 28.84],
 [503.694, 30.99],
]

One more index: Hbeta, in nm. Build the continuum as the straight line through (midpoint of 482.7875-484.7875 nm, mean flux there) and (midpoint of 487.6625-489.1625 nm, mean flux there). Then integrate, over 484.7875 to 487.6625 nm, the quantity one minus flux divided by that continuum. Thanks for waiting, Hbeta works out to -0.37 nm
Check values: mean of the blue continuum 28.9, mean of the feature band 31.3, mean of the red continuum 26.6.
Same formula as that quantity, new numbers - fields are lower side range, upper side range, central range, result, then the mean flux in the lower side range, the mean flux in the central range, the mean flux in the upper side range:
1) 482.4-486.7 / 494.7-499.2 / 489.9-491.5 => 0.042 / 30.6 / 29.1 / 29.1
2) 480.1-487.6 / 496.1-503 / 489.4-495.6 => 0.149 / 29.5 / 29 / 29.9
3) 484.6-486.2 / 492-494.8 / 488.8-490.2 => 0.110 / 31.8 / 28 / 28.9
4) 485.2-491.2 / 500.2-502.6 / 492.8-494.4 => 0.106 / 29.4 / 29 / 33.4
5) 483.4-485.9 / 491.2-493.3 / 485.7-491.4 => -0.202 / 28.7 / 29.3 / 27.9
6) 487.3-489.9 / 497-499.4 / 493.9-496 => -0.239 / 27.1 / 30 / 26.9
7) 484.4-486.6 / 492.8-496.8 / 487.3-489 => 0.246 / 32.1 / 27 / 30.3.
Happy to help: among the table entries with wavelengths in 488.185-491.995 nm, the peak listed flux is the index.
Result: 32.05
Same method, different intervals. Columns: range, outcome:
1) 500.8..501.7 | 50.51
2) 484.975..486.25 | 44.38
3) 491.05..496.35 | 37.27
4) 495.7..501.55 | 51.64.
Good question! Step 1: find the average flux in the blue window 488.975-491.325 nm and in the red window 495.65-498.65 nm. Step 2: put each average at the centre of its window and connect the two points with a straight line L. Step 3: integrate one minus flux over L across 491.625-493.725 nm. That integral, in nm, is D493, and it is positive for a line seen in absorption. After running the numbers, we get 0.05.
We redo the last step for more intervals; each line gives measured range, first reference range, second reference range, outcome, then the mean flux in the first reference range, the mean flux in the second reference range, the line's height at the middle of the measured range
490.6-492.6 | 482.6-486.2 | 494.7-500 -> 0.119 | 30.3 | 28.8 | 29.5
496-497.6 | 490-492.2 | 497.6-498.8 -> -0.149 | 28.5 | 26.9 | 27.2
